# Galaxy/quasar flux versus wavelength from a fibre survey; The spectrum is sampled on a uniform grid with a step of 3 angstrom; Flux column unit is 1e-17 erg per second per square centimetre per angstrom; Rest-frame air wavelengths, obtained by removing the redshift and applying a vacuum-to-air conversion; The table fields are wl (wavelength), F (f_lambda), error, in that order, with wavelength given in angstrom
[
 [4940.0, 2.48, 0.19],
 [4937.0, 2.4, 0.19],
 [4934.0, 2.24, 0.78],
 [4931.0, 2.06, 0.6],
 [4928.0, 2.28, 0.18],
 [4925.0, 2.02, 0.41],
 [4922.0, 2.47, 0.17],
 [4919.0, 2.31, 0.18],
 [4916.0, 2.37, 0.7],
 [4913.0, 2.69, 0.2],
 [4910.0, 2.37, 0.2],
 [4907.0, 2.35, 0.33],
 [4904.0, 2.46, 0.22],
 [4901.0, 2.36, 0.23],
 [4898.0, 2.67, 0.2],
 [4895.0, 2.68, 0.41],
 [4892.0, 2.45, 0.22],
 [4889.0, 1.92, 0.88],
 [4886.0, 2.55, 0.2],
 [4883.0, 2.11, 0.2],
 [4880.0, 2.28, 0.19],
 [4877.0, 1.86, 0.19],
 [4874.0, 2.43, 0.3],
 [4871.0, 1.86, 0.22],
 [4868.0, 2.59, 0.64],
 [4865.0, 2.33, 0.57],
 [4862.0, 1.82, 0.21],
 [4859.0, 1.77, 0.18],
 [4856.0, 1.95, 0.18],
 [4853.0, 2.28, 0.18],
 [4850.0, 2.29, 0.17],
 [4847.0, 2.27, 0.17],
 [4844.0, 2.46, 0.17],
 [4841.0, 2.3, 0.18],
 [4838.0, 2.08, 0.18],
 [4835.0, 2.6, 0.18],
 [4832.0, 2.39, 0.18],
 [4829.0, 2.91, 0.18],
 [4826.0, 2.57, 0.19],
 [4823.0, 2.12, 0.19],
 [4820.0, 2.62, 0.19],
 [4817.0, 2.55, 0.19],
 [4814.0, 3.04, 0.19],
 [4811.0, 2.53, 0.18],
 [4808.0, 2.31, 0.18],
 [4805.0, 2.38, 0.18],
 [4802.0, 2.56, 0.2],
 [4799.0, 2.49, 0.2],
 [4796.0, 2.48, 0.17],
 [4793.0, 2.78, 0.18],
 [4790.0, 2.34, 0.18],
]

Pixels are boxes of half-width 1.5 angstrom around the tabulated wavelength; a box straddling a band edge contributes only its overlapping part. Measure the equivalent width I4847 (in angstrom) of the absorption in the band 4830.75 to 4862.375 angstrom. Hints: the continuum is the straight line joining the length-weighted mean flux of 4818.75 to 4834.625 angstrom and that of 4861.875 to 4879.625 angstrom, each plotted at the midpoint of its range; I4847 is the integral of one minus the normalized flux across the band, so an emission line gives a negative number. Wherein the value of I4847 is 2.2 angstrom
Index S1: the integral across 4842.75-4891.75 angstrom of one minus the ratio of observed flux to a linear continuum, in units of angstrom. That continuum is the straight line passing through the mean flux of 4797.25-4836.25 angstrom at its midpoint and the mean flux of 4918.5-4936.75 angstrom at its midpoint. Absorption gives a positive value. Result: 4.6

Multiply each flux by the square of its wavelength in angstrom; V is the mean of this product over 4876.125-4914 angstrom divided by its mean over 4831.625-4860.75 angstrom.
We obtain 1.08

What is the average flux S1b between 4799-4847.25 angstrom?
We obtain 2.49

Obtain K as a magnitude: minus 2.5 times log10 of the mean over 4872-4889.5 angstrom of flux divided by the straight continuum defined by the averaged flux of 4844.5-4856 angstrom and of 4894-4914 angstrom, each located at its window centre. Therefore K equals 0.09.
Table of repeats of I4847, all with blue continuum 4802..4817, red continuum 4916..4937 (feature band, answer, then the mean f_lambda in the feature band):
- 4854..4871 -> 2.4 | 2.08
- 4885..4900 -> -0.7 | 2.45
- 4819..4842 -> 0.5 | 2.45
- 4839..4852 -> 0.8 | 2.32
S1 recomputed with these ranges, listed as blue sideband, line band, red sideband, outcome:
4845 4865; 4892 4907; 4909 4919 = -0.94 angstrom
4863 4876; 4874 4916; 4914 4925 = -1.07 angstrom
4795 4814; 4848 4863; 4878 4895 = 2.11 angstrom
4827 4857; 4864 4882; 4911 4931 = 1.02 angstrom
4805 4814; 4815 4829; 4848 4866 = -0.79 angstrom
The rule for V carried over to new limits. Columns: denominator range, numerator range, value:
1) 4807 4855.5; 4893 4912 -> 1.05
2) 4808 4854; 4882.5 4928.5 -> 1.00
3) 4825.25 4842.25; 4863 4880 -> 0.91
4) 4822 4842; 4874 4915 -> 1.00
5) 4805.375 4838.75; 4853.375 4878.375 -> 0.84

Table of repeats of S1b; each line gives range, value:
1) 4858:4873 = 2.1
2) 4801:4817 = 2.56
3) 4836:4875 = 2.19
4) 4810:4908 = 2.35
